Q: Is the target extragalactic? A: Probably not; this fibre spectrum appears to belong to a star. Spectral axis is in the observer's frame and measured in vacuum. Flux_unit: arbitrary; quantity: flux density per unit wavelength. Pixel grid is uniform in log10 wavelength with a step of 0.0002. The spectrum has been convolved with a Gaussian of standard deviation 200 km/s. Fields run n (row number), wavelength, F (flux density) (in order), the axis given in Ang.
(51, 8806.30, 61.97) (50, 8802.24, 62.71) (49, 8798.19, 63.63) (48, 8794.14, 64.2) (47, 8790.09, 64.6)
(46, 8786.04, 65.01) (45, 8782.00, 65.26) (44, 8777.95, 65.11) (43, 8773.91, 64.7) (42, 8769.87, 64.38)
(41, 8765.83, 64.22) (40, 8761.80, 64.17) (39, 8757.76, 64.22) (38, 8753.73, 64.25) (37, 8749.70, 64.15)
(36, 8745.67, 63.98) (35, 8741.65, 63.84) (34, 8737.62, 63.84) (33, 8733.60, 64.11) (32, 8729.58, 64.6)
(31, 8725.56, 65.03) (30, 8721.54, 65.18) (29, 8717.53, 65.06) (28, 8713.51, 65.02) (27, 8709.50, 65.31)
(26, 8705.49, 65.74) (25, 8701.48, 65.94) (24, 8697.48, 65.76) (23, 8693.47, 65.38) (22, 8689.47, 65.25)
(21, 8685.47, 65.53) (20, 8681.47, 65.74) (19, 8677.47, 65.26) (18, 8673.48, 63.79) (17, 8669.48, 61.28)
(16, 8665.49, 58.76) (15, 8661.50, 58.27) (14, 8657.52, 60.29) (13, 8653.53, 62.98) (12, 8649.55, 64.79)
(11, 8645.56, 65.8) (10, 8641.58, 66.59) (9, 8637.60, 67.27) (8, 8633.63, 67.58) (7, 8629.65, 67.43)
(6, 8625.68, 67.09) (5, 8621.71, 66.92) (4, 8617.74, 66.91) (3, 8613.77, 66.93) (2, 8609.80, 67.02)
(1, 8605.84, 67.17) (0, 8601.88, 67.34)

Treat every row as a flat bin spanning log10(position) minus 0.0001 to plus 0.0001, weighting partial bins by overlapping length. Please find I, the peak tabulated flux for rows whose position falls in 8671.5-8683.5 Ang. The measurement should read 65.74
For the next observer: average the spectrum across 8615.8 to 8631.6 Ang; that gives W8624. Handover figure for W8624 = 67.1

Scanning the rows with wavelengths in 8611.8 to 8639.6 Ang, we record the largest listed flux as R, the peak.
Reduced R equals 67.58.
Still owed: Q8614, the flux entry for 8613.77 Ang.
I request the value 66.93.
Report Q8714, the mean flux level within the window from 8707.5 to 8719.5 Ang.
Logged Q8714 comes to 65.1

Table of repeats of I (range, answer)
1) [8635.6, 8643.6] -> 67.27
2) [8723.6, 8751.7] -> 65.03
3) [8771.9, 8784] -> 65.26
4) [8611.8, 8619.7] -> 66.93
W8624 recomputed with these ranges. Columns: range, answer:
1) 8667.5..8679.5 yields 63.4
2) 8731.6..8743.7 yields 64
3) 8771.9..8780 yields 64.9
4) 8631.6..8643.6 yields 67.1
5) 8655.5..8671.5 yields 59.7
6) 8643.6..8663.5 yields 62.4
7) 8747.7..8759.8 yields 64.2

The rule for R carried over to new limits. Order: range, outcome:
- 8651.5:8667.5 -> 62.98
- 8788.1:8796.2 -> 64.6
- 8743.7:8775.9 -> 64.7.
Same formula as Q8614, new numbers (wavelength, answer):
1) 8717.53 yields 65.06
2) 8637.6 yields 67.27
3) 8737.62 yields 63.84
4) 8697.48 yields 65.76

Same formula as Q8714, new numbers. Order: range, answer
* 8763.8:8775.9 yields 64.4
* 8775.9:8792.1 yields 65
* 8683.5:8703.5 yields 65.6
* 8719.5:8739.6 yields 64.6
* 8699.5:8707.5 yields 65.8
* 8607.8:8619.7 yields 66.9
